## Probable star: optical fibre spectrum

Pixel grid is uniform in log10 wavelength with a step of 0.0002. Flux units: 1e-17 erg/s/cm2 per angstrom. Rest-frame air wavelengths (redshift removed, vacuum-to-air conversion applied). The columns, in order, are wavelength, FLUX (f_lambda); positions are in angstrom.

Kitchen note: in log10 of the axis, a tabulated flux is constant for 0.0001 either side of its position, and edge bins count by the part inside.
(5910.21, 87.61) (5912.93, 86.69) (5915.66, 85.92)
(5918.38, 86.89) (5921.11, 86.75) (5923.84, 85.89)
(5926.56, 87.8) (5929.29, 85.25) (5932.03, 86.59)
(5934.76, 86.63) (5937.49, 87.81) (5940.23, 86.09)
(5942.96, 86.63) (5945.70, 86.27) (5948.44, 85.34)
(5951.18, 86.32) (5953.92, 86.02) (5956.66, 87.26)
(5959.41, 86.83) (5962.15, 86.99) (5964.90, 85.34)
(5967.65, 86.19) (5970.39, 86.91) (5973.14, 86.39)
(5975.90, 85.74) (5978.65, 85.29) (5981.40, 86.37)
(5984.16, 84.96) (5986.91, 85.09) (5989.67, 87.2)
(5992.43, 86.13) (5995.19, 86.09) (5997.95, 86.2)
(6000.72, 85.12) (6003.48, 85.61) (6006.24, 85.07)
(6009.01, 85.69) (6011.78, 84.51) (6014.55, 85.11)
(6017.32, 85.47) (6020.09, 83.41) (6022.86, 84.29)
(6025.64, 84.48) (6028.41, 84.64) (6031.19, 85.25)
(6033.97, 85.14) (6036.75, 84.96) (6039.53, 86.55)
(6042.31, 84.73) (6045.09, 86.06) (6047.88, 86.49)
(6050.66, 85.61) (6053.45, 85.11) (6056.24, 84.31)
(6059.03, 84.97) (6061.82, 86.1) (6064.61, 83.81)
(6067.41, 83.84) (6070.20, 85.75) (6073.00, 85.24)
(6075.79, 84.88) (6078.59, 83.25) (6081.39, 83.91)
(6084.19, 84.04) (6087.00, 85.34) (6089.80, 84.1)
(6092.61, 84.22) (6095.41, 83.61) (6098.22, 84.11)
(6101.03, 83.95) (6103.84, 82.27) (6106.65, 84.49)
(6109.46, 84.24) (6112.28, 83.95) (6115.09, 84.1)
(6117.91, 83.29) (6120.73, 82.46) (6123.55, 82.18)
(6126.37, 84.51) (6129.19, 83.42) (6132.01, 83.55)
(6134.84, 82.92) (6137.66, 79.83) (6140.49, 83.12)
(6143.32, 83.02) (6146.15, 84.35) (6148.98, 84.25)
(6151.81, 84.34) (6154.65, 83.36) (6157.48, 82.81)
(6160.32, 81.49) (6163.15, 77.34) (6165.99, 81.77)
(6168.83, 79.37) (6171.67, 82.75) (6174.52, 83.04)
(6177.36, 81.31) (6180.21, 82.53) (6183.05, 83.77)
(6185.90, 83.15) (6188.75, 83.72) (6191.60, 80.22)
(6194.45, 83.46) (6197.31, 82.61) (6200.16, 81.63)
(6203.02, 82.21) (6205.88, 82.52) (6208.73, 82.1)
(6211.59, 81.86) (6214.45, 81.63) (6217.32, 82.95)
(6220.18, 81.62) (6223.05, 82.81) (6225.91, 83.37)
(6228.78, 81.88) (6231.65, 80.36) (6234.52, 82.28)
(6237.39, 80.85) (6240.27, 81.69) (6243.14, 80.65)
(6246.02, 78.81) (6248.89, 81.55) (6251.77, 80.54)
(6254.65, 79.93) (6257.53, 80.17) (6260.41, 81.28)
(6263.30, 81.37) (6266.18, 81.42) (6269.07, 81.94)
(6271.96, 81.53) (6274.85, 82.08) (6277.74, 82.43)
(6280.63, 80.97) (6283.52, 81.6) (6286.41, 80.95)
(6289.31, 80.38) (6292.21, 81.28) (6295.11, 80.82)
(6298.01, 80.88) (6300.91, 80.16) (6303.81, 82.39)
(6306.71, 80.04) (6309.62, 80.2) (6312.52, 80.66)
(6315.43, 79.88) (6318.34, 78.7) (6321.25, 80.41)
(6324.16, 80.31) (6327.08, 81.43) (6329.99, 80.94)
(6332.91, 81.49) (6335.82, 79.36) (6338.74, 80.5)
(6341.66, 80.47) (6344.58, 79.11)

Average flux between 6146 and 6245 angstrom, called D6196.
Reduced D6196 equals 82.1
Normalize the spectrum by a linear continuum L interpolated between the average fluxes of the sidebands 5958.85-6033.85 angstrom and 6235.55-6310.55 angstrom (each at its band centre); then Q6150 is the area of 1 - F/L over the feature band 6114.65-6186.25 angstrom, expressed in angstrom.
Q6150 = 0.4 angstrom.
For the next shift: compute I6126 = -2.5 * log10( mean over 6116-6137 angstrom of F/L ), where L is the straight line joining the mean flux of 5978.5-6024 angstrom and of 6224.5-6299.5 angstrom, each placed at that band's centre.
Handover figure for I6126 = 0.004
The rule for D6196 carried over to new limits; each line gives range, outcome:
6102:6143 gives 83.2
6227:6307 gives 81.1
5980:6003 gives 85.9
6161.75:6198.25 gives 81.9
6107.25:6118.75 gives 84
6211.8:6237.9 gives 82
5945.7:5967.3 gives 86.3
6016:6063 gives 85.1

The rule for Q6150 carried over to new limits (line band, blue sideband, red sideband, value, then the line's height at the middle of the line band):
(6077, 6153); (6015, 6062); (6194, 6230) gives 0.3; 83.9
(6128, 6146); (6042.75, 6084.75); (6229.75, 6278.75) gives 0.1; 83.4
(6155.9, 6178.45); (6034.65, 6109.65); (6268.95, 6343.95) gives 0.5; 83.1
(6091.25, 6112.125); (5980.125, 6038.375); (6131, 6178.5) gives -0.1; 83.4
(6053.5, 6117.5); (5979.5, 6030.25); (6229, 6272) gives -0.3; 83.9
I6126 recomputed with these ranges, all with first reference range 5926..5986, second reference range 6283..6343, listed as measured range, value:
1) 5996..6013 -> 0.00 mag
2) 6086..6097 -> 0.00 mag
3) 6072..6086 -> 0.00 mag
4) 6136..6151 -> 0.00 mag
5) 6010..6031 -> 0.01 mag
